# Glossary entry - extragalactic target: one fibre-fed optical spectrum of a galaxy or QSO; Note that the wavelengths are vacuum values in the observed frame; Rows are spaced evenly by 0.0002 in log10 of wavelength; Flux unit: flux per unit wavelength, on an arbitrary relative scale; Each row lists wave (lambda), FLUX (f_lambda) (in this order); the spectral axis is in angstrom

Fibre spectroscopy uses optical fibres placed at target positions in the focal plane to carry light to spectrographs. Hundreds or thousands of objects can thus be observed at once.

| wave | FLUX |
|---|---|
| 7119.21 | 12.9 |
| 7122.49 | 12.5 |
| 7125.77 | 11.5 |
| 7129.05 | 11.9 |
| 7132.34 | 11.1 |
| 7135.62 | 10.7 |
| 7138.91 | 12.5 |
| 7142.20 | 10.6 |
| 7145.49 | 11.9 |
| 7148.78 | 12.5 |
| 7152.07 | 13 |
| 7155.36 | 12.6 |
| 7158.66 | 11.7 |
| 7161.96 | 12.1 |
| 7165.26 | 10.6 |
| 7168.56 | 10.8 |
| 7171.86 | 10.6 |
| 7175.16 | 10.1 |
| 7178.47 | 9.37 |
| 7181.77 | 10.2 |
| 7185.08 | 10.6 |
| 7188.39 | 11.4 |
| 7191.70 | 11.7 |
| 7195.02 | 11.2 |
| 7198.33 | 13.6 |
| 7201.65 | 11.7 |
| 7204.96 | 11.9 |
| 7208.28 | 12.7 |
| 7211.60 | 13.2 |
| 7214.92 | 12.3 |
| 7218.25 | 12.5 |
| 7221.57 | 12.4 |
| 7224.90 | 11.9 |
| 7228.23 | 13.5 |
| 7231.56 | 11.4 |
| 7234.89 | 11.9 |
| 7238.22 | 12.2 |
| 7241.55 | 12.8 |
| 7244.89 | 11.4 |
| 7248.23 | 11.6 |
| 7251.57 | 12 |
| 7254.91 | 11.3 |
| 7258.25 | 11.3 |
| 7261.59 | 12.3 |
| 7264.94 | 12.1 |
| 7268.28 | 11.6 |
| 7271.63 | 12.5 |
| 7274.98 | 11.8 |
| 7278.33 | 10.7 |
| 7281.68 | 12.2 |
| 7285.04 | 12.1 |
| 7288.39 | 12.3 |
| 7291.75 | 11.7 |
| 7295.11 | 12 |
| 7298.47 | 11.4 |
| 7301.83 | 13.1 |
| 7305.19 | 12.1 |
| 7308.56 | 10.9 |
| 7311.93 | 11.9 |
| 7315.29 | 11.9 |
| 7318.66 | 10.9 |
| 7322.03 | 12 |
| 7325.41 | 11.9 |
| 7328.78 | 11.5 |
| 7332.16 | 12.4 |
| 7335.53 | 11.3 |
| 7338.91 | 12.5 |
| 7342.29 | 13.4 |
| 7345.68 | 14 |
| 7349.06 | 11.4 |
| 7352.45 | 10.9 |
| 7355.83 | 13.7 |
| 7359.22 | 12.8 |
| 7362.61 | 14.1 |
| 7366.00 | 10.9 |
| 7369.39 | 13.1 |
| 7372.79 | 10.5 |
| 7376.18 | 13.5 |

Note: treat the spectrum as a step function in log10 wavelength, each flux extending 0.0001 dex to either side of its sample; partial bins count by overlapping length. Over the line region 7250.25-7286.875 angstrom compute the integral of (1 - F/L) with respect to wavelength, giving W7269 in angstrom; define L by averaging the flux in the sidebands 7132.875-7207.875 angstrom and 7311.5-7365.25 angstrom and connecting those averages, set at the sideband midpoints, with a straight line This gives 0.4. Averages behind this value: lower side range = 11.4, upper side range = 12.3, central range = 11.8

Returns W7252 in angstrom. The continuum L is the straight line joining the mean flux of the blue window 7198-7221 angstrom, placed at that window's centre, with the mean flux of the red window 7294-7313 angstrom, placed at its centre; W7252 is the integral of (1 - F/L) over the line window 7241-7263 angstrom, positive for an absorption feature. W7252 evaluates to 0.8 angstrom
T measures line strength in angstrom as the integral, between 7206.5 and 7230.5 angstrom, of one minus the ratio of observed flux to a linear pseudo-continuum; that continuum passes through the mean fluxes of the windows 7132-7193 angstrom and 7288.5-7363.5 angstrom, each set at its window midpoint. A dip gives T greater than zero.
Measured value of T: -2.15 angstrom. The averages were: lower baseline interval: 11.3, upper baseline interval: 12.2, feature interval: 12.6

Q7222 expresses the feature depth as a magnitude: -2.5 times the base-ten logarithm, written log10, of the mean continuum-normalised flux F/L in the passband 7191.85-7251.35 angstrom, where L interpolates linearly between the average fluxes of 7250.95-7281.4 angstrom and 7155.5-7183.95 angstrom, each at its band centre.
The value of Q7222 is -0.086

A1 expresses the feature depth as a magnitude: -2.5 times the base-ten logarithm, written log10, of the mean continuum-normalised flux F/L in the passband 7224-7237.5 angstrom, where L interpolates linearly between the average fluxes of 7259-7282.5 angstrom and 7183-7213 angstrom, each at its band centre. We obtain -0.025 mag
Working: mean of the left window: 12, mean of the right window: 11.9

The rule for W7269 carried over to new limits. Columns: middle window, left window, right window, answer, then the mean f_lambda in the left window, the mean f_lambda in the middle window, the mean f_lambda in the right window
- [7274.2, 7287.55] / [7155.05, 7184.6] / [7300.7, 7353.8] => -0.1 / 10.8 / 11.7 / 12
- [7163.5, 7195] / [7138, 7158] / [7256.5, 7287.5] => 3.8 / 12.1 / 10.6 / 11.9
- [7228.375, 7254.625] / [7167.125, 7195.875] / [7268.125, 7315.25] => -1.5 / 10.6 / 12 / 11.9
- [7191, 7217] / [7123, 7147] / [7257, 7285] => -1.4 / 11.5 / 12.3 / 11.8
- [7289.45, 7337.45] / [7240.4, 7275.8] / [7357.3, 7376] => 1.4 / 11.9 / 11.8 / 12.4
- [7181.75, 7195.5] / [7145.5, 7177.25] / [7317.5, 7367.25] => 0.7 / 11.5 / 11.1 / 12.3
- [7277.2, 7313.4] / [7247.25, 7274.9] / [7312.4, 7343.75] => 0.1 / 11.8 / 11.9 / 12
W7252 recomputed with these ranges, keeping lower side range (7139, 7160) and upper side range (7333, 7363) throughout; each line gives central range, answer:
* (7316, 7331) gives 1.10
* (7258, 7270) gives 0.48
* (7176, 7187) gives 1.88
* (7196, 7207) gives -0.10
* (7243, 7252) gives 0.51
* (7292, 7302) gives 0.41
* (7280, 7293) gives 0.38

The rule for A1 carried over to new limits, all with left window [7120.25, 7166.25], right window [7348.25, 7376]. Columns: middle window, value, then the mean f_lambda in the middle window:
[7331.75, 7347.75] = -0.04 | 12.7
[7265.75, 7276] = 0.01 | 12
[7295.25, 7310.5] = 0.02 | 11.9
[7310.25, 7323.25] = 0.05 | 11.7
